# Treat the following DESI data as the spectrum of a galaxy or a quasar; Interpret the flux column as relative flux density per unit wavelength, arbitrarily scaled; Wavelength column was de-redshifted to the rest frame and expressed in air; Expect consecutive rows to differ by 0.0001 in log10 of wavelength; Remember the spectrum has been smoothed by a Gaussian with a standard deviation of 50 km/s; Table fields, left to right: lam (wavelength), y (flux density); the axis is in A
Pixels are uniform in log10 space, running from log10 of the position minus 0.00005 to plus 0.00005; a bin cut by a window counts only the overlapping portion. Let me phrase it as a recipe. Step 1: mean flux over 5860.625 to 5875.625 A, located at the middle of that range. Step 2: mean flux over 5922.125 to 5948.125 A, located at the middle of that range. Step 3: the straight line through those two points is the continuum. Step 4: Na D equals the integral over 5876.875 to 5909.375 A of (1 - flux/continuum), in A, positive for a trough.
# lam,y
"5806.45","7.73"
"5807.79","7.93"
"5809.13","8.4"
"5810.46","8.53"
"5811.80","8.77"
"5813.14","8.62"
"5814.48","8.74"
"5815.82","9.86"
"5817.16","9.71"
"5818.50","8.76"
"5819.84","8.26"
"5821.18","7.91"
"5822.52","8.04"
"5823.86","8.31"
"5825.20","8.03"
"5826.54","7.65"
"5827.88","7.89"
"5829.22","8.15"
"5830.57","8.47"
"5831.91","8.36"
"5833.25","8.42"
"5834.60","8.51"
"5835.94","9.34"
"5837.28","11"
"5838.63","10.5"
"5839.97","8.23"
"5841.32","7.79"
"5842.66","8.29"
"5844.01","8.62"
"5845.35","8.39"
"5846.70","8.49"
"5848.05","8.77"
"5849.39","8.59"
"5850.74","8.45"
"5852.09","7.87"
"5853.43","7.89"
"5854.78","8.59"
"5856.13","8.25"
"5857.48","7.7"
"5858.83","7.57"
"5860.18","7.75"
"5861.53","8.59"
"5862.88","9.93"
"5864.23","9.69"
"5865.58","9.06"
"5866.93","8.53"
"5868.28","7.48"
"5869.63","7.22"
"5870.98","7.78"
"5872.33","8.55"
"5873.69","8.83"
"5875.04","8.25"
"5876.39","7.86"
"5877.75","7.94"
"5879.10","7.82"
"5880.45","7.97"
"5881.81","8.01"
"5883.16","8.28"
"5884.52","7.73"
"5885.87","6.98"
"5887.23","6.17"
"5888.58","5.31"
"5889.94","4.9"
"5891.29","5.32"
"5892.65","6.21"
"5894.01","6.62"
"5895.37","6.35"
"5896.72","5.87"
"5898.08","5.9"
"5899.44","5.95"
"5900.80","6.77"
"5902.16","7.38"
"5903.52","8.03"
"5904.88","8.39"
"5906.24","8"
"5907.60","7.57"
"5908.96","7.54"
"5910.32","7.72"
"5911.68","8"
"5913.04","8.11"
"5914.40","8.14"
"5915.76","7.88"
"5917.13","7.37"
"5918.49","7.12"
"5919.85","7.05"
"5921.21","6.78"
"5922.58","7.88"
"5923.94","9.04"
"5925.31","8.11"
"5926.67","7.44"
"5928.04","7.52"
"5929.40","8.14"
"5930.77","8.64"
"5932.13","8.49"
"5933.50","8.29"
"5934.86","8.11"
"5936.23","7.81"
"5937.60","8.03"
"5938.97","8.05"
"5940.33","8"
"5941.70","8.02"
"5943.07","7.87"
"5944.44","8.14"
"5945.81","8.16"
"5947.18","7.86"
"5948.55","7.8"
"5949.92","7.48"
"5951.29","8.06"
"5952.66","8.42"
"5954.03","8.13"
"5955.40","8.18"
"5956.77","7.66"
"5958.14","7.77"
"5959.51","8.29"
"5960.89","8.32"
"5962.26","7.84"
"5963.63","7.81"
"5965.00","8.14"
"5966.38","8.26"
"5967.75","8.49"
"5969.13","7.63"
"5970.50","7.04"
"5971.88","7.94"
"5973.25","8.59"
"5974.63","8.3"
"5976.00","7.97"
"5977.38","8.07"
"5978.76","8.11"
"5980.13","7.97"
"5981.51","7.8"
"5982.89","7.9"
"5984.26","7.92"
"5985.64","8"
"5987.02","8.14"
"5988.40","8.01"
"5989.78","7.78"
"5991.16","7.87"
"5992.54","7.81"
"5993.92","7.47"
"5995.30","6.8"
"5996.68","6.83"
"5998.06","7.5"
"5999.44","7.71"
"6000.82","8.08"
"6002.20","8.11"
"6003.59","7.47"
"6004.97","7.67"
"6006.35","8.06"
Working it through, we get 5.4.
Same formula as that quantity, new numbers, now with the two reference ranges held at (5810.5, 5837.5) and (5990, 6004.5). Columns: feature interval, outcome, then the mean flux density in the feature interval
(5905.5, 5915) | 0.3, 7.87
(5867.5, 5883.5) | 0.6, 8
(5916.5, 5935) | 0.3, 7.85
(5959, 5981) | -0.9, 8.04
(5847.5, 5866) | -0.1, 8.47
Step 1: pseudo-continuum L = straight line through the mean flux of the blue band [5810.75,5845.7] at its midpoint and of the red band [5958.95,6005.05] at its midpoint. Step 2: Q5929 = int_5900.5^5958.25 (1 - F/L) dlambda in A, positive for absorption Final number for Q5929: 1.72 A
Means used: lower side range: 8.64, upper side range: 7.87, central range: 7.89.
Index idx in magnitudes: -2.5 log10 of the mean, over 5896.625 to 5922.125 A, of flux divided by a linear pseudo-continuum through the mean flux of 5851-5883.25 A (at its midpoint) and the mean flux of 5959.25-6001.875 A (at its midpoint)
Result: 0.10 mag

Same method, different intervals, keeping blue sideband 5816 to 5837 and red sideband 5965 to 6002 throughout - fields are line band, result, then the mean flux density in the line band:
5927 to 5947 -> 0.00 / 8.07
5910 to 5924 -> 0.06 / 7.68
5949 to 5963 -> -0.01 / 8.01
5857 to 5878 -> 0.00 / 8.31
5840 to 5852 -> 0.00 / 8.38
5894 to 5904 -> 0.24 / 6.58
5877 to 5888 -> 0.09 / 7.59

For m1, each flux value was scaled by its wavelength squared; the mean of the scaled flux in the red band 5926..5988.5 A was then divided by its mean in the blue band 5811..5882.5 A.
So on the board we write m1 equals 1.0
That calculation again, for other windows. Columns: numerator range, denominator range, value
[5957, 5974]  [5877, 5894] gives 1.20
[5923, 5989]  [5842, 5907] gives 1.08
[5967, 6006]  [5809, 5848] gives 0.96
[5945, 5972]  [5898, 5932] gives 1.05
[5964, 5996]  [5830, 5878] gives 0.97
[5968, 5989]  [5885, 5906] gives 1.27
